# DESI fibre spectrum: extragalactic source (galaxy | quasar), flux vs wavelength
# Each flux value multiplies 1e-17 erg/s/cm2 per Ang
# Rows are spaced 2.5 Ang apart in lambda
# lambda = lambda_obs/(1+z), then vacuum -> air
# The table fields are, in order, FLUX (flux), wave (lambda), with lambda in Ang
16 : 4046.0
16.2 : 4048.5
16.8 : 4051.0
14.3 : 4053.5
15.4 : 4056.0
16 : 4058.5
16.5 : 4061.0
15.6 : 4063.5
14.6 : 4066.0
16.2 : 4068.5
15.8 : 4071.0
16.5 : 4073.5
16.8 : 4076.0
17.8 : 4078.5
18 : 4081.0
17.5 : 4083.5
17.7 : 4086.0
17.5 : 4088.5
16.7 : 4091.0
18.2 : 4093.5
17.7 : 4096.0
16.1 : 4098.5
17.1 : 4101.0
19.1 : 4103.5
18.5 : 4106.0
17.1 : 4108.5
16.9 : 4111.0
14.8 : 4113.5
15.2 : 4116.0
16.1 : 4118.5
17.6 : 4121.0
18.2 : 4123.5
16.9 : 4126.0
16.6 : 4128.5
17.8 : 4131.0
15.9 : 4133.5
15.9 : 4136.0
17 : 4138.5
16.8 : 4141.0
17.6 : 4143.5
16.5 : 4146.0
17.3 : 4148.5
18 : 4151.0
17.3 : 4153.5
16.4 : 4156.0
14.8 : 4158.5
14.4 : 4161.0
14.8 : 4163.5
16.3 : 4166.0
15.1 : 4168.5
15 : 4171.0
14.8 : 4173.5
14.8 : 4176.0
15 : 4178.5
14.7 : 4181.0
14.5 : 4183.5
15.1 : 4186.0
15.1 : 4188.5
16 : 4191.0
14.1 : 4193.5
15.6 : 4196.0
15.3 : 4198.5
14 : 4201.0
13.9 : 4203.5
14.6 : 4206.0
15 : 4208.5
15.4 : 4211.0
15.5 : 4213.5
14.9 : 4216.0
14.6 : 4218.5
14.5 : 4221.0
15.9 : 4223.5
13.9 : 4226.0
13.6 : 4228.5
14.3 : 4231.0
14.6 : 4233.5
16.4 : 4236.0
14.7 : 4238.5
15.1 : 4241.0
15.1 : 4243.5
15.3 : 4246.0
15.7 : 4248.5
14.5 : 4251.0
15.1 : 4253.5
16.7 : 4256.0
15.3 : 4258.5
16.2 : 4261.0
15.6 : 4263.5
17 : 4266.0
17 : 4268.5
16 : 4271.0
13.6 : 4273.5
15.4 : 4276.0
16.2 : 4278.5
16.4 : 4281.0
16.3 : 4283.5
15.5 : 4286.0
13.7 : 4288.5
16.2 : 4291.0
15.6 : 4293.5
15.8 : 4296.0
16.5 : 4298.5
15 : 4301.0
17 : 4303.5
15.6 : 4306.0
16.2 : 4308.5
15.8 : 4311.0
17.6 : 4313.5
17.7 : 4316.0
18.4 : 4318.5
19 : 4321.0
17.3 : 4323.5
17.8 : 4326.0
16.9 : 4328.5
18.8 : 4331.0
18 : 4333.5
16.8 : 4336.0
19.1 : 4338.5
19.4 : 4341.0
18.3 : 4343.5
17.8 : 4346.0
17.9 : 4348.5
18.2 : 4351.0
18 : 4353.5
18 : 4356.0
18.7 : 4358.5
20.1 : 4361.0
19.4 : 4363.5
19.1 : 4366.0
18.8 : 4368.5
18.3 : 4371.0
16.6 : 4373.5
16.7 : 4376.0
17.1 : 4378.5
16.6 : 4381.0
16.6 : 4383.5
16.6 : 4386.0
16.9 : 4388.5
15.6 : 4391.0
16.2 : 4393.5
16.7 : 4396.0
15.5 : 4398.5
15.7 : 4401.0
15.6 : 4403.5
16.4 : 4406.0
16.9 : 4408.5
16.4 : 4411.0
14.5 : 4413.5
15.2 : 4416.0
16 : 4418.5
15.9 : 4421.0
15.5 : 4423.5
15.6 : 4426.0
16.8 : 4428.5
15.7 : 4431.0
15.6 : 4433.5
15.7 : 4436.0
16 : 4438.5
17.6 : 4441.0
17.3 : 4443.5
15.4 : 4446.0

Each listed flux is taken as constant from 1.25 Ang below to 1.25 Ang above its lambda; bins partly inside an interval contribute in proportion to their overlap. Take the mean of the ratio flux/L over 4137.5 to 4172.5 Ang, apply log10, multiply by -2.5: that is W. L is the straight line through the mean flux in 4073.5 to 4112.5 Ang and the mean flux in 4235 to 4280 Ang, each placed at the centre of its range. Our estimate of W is 0.04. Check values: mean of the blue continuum 17.5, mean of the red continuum 15.6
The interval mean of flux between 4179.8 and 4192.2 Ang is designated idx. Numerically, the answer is 15.1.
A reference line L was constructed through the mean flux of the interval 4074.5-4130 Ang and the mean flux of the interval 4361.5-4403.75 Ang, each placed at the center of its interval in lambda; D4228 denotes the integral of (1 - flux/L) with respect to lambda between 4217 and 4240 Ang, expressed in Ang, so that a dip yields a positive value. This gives 3.2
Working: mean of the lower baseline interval 17.2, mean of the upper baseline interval 17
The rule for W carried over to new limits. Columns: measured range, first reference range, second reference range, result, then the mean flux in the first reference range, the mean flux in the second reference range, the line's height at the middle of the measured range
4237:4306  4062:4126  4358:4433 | 0.08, 16.9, 16.7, 16.8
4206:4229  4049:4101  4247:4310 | 0.08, 16.6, 15.8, 16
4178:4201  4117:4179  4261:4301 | 0.08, 16.3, 15.8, 16.1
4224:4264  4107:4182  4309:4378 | 0.13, 16.2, 18.1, 17.1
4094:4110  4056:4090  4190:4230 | -0.09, 16.6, 14.8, 16.2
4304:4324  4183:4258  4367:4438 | -0.10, 15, 16.3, 15.6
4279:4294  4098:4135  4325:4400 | 0.12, 16.9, 17.7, 17.4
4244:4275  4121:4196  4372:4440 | 0.03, 16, 16.1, 16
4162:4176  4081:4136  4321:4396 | 0.14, 17.1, 17.8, 17.3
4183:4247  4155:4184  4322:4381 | 0.07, 15.1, 18.1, 15.8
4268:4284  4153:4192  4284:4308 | -0.01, 15.2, 15.7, 15.6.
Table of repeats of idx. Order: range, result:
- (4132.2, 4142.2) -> 16.4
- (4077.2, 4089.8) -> 17.7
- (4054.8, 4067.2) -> 15.6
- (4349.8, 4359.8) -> 18.2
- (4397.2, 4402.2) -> 15.6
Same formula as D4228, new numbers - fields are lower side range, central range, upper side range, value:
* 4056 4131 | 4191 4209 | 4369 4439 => 2.1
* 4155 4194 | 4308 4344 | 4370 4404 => -3.9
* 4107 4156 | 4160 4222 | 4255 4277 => 5.6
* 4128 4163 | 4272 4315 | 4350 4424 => 2.5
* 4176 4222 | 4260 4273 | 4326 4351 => 0.2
